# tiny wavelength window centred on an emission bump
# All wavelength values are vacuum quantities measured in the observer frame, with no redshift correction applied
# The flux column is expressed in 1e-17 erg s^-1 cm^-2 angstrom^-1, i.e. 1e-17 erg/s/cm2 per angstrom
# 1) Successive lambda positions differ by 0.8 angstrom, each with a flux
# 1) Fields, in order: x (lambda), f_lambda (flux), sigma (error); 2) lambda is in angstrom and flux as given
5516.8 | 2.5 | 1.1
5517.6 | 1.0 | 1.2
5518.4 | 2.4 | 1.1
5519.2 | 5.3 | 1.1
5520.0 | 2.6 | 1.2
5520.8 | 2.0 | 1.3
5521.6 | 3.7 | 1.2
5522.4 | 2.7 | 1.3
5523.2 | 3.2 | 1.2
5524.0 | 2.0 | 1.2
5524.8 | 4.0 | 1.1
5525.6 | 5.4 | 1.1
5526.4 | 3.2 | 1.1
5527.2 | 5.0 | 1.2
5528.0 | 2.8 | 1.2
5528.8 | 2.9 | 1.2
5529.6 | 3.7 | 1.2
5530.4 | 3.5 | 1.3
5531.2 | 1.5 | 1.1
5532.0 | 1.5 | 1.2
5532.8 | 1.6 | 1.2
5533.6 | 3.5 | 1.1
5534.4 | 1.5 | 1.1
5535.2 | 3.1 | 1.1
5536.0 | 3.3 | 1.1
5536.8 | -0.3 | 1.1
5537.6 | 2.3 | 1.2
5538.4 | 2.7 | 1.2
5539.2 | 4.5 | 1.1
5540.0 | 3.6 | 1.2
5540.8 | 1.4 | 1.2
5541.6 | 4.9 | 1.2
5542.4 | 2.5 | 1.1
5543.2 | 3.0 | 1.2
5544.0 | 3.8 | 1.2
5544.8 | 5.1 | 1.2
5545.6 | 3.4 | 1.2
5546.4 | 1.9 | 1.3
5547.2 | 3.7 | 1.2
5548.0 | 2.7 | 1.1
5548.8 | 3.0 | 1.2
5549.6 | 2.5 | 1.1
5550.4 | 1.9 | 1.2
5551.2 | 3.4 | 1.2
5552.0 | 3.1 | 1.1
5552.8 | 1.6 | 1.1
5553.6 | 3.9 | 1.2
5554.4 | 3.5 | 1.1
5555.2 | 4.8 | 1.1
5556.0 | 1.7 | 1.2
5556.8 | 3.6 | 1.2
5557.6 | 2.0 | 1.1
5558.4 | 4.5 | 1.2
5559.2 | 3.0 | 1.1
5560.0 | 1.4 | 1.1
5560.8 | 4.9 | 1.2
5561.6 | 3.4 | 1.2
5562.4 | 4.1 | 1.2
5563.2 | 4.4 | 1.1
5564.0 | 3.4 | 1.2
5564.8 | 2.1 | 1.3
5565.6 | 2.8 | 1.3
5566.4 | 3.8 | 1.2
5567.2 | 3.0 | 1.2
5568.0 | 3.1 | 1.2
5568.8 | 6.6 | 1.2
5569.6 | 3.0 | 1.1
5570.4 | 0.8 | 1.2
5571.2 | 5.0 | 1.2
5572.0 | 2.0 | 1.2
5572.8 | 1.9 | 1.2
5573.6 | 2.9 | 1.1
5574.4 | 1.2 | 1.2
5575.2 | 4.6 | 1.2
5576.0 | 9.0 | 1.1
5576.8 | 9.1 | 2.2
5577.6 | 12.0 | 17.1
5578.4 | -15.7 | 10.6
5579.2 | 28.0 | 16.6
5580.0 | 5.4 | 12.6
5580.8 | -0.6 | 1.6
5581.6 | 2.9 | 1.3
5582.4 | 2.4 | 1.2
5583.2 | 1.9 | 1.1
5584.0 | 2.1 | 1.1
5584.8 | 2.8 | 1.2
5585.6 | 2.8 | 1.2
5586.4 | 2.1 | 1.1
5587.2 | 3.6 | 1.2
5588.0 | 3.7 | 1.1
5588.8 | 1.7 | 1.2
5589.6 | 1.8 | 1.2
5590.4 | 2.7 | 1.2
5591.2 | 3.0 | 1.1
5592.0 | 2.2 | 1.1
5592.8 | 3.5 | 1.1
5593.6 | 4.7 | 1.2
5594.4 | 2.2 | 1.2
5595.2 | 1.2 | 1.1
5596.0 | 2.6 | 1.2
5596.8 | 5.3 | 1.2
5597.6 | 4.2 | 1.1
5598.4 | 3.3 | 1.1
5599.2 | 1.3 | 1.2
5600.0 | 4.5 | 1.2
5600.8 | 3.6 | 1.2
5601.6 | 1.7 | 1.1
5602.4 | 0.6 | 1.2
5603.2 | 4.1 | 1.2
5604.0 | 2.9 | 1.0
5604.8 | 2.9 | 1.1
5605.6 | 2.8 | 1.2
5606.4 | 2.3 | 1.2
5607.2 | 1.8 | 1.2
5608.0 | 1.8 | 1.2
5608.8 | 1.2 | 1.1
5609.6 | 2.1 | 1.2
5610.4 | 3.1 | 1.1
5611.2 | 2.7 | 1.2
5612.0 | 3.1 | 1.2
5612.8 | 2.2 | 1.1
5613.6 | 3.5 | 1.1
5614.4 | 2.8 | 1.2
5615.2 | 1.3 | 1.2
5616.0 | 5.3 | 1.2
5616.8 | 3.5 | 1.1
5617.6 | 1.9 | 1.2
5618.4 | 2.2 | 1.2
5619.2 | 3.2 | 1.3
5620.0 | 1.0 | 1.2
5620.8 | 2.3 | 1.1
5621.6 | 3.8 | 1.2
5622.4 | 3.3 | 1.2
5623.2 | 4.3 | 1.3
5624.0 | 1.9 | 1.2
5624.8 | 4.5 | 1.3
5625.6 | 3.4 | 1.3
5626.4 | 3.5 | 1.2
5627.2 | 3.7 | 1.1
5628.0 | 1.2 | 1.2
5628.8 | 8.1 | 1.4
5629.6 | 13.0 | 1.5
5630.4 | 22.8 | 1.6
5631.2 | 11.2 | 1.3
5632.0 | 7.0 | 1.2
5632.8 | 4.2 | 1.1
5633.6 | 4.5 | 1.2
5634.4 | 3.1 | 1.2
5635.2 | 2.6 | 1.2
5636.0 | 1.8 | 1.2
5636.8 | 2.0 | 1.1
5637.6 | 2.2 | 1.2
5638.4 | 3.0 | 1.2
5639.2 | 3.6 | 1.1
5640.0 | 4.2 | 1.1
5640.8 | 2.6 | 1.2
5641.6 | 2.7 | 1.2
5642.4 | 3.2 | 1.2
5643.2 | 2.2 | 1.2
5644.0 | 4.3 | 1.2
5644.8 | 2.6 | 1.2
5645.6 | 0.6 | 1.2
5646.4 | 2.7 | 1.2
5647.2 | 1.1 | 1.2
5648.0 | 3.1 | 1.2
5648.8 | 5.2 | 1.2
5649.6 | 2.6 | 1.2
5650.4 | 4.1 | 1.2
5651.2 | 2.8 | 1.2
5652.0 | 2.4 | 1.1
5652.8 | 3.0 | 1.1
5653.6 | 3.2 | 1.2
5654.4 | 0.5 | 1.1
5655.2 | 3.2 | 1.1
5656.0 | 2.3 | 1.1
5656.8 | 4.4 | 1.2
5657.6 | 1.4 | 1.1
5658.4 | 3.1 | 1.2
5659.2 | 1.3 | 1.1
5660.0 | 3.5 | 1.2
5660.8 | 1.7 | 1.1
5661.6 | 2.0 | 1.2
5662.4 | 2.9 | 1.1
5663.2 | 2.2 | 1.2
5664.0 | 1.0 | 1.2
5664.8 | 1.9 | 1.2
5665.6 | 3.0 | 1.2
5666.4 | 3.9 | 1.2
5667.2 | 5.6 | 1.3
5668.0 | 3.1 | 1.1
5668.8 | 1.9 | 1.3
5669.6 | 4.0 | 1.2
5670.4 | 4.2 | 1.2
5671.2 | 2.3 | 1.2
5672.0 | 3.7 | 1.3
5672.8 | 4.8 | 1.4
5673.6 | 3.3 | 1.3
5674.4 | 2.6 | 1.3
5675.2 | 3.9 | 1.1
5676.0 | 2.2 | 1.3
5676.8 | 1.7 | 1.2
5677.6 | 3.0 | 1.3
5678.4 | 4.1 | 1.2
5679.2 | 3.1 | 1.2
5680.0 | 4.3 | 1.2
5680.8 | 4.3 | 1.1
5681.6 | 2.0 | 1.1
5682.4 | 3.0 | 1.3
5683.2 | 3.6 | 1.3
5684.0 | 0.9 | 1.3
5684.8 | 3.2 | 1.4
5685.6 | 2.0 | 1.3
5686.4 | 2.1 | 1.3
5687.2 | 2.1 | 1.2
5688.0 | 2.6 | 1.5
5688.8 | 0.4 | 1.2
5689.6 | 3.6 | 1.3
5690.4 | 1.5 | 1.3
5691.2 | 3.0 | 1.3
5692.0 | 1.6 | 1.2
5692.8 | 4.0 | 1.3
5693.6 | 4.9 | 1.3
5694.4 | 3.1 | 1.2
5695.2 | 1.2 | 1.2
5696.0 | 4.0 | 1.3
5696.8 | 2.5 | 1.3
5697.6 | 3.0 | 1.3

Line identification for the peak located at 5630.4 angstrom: [O III] 5007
